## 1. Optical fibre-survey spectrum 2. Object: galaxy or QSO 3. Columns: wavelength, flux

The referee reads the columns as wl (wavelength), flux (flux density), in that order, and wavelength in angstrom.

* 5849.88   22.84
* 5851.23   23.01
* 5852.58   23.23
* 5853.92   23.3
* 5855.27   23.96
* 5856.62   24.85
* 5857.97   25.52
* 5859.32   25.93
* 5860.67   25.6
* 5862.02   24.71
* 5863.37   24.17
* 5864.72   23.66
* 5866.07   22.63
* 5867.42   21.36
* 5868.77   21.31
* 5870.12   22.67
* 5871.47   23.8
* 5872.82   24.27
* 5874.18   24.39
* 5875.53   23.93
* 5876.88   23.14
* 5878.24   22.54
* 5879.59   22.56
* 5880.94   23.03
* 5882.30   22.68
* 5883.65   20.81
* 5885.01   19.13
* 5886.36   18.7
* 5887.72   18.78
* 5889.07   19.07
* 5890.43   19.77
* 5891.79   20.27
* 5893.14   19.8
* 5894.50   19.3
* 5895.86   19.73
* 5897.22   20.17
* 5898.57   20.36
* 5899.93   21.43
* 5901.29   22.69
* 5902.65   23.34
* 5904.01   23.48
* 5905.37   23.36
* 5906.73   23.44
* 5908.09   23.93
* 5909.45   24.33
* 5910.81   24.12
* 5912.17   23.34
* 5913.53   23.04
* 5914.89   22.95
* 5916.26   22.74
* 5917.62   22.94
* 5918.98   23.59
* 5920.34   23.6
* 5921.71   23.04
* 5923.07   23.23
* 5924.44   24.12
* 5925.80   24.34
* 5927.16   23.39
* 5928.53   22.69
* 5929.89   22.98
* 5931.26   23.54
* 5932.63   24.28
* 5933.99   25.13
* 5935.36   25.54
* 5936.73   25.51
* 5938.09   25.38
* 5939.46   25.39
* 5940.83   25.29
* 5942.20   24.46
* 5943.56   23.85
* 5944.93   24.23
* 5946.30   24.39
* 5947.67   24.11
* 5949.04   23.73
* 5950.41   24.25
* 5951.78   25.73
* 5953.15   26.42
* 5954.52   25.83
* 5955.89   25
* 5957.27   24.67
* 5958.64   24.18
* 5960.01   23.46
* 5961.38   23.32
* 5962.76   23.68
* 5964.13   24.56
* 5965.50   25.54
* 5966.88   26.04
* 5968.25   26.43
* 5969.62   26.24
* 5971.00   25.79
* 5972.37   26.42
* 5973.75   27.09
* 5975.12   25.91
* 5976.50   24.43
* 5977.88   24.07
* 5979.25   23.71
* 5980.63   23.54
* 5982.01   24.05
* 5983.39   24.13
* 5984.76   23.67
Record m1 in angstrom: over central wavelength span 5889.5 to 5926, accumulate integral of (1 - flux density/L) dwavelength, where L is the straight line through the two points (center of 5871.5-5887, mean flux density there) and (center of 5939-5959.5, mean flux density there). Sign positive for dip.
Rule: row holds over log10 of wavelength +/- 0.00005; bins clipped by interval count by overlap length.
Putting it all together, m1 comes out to 1.5 angstrom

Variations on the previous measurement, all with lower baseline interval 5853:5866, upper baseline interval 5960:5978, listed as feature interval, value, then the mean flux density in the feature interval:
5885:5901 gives 3.2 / 19.8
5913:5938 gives 1.2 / 23.7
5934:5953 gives 0.2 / 24.8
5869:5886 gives 1.4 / 22.6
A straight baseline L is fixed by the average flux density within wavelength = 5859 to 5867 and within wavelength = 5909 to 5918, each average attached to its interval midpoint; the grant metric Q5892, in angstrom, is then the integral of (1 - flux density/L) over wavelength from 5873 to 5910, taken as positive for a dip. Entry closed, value 3.3 angstrom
